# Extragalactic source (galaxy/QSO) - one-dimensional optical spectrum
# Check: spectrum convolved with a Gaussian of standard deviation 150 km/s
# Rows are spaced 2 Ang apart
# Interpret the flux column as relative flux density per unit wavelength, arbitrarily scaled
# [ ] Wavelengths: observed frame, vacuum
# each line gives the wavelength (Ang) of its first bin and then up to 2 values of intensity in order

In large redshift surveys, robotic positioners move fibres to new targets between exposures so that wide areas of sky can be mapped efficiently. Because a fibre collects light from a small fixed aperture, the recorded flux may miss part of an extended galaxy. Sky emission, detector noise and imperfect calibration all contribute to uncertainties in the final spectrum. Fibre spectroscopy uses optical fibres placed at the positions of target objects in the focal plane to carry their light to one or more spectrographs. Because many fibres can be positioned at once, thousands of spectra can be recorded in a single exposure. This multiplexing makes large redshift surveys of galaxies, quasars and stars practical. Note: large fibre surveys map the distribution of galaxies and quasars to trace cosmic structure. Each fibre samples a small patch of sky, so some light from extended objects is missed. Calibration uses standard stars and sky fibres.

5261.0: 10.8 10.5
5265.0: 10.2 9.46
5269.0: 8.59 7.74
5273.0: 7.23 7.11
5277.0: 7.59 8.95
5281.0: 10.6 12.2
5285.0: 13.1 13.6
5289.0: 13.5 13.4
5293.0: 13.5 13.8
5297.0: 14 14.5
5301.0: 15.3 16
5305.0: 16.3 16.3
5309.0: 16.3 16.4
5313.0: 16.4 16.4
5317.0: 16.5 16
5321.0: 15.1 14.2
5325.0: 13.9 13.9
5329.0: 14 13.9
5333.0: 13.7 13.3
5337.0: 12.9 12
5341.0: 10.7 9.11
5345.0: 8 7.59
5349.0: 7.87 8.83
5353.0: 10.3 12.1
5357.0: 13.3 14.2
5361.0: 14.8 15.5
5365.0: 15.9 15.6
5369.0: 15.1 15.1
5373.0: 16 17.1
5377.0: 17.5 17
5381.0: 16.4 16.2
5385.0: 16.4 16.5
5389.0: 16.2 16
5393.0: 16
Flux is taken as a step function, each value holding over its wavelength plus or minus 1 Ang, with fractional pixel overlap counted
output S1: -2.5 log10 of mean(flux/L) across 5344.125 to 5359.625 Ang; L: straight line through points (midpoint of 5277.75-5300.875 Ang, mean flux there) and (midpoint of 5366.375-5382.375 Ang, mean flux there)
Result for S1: 0.45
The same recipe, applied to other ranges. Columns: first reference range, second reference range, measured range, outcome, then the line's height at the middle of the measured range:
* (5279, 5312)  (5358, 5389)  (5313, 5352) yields 0.18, 15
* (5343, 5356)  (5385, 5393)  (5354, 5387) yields -0.21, 12.9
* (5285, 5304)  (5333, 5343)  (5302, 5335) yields -0.17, 13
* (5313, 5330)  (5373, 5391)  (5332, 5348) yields 0.38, 15.5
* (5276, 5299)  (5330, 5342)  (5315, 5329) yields -0.19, 12.6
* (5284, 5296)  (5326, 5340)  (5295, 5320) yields -0.17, 13.4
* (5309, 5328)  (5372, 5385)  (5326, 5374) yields 0.26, 16.1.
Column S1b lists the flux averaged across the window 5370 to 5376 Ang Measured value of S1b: 16.1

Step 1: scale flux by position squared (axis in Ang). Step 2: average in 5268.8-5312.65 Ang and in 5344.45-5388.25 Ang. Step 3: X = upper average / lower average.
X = 1.14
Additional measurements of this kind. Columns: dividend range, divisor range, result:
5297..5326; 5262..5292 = 1.54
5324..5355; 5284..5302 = 0.83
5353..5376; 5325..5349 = 1.28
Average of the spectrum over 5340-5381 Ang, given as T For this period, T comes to 13.2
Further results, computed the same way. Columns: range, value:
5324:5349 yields 11.8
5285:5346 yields 14.1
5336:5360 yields 10.6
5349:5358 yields 10.8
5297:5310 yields 15.6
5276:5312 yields 13.6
